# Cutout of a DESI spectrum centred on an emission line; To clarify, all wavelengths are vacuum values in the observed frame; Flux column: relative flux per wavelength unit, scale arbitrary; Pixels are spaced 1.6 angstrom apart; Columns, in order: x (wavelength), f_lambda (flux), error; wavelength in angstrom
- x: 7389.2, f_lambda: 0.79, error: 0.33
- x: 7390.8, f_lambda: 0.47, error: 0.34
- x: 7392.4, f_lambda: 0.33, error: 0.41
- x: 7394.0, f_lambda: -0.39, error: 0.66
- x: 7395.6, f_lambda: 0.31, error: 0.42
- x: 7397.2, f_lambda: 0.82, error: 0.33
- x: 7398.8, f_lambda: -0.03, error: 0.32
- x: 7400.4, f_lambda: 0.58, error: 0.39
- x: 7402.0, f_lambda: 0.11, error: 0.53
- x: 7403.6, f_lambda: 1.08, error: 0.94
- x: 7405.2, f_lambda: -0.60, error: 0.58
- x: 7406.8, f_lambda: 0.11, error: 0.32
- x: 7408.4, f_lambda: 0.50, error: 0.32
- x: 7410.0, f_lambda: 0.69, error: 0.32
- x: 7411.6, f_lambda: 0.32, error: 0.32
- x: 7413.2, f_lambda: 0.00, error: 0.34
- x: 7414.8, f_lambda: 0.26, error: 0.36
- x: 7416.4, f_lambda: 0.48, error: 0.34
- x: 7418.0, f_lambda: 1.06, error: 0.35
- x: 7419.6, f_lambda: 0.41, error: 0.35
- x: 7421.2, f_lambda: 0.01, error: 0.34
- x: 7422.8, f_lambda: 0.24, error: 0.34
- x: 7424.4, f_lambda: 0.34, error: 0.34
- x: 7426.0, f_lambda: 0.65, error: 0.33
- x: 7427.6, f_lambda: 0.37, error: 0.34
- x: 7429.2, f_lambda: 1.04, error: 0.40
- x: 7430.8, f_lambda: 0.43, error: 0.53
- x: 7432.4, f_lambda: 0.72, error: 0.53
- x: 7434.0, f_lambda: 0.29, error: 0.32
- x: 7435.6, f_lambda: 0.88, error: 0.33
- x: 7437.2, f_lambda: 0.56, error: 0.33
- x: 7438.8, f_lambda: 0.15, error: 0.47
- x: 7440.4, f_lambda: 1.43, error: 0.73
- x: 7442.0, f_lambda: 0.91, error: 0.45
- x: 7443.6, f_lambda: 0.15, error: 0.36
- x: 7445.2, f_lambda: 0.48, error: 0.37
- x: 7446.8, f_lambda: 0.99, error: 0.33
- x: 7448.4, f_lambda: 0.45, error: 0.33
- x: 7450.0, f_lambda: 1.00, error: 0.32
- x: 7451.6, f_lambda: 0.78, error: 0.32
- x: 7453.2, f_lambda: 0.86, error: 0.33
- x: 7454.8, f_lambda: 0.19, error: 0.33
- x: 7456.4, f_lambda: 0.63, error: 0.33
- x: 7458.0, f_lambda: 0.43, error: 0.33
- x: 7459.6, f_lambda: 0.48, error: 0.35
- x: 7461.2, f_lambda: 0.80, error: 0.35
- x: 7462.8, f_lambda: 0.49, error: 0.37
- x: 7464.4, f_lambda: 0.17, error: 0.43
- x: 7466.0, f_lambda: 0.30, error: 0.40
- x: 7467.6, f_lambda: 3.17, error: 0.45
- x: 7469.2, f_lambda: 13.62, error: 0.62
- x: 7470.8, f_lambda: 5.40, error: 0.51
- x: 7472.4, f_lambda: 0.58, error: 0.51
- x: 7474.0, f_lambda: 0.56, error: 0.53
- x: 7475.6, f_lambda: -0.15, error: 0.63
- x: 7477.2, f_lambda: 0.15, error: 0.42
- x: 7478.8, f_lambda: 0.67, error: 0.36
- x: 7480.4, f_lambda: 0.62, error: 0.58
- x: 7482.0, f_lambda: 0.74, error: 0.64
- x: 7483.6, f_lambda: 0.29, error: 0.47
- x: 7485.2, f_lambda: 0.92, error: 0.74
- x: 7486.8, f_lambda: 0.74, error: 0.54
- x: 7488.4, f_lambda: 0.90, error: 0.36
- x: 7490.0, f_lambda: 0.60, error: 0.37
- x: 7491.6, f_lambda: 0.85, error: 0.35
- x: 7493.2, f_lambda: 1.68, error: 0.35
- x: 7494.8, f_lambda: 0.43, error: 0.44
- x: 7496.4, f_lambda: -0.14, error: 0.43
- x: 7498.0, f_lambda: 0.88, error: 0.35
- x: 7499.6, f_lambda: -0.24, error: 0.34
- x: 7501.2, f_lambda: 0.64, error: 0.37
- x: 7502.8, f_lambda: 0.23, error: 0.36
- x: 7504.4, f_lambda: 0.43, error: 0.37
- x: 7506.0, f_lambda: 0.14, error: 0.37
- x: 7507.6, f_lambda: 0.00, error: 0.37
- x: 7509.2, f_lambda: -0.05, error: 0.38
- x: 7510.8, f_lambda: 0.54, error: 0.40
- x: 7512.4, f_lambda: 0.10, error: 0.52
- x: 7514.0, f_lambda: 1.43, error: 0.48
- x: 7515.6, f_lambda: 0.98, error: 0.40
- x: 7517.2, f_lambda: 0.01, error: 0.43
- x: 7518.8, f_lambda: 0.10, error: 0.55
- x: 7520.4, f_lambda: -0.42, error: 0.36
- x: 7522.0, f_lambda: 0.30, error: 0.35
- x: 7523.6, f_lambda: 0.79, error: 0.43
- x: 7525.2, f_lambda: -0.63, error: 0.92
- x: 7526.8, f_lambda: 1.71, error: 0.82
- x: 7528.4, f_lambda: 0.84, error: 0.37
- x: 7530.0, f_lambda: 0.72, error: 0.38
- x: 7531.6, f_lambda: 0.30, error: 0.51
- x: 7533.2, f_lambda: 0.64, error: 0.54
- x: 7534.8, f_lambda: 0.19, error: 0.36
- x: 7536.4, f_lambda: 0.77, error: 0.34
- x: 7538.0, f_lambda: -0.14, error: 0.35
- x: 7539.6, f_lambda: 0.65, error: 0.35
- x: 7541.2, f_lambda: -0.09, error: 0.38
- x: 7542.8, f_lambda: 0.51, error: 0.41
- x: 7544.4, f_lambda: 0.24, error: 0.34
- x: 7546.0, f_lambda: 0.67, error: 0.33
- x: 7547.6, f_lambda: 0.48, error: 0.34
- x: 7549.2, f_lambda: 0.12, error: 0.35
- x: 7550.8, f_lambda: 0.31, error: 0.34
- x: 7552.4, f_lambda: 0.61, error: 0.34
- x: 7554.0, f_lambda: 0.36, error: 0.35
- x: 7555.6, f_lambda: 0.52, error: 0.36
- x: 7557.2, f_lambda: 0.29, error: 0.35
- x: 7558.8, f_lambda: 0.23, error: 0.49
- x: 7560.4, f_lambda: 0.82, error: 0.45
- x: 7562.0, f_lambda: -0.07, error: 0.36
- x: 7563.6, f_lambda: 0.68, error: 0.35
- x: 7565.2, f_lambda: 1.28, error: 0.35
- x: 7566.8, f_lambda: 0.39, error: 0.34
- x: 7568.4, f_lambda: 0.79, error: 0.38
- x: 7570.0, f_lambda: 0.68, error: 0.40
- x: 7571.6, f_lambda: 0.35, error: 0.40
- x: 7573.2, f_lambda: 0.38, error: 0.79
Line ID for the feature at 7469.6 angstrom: H-alpha 6563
